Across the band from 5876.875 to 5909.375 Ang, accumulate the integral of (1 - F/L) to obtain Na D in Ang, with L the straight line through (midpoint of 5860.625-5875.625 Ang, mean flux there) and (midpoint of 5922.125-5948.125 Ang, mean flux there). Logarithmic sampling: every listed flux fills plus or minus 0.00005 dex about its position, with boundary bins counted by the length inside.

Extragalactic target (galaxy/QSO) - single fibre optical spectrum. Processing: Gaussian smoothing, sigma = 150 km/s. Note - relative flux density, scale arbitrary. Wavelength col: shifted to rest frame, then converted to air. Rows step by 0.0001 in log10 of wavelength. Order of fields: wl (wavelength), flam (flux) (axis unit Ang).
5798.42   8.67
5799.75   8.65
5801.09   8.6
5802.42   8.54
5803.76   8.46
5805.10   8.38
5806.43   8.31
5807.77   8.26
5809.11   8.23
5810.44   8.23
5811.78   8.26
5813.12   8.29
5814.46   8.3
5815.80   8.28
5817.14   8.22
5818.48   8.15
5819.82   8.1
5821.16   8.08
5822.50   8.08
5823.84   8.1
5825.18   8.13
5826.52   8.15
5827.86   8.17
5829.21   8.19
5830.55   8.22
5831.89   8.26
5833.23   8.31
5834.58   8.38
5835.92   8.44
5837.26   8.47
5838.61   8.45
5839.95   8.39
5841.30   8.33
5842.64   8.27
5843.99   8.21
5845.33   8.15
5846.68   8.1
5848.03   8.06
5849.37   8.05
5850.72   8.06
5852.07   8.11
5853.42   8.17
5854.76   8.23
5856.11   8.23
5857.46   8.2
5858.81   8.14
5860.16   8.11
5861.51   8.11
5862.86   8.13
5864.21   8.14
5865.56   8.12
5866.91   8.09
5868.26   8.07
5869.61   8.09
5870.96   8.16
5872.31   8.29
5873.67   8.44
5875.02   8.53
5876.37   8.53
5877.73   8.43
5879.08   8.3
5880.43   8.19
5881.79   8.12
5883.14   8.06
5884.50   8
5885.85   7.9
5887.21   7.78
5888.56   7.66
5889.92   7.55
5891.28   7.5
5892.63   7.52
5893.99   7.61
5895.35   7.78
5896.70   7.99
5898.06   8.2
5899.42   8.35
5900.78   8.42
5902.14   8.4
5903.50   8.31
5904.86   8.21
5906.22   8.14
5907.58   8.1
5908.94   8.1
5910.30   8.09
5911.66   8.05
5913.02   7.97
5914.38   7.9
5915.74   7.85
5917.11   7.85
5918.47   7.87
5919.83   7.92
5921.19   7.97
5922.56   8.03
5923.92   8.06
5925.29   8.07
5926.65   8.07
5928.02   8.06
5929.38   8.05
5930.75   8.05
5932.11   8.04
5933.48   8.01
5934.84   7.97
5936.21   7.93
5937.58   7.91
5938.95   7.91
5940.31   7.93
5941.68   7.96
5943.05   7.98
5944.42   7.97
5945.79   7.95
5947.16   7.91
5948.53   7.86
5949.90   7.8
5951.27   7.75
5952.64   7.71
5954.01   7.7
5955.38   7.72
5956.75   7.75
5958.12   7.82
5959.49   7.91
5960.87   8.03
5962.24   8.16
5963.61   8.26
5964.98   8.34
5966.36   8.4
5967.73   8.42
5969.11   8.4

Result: 0.4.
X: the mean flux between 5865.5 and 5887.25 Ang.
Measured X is 8.2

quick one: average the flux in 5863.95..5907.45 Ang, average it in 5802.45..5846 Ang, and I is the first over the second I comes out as 0.98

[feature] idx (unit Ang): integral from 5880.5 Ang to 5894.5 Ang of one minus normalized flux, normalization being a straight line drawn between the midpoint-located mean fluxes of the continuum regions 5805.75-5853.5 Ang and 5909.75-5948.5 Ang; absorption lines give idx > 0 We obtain 0.5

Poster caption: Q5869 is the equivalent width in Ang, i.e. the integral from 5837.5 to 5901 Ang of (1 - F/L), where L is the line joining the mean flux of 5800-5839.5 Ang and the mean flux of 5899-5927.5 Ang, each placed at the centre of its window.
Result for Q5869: 0.48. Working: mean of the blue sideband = 8.28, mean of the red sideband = 8.08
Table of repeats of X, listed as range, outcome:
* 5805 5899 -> 8.15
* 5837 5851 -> 8.23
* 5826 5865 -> 8.21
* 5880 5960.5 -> 7.95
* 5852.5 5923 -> 8.08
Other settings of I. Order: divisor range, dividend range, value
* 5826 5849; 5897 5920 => 0.98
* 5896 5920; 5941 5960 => 0.97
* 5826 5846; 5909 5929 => 0.96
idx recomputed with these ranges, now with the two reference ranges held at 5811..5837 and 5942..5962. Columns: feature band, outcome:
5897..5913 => -0.42 Ang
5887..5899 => 0.42 Ang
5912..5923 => 0.04 Ang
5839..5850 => -0.05 Ang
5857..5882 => -0.41 Ang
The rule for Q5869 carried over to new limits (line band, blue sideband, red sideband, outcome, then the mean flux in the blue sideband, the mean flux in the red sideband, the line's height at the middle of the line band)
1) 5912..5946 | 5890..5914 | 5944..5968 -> 0.1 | 8.03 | 7.96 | 8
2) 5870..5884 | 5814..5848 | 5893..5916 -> -0.3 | 8.23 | 8.08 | 8.14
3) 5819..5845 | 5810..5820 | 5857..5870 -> -0.2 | 8.23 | 8.12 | 8.19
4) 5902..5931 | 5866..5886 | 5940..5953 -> -0.1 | 8.22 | 7.88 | 8.03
